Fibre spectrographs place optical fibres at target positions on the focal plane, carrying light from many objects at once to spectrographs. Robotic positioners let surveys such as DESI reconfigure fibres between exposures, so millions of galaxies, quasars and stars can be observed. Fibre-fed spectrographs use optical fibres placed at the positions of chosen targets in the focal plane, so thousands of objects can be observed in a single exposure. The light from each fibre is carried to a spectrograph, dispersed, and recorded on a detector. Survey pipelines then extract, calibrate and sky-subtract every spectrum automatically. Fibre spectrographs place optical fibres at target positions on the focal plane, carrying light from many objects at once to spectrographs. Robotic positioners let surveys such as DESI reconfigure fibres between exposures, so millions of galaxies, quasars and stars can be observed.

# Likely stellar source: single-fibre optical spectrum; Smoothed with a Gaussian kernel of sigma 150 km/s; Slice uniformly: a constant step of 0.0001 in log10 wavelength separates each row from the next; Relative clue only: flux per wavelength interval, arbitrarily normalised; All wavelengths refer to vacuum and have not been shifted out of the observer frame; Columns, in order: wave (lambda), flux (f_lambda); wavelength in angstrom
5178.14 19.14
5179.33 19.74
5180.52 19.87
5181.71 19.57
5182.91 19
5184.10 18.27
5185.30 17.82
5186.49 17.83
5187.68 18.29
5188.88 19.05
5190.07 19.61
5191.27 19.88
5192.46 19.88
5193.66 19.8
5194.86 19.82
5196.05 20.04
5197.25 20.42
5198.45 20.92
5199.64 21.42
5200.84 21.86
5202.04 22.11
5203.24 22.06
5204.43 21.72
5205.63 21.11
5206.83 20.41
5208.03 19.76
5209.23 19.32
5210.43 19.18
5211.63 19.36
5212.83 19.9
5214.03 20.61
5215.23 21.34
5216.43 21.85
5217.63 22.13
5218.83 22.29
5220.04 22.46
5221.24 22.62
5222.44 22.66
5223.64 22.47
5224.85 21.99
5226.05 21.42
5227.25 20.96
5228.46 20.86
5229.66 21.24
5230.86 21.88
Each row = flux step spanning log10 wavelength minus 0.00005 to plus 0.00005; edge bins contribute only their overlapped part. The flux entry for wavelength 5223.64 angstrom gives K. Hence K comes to 22.47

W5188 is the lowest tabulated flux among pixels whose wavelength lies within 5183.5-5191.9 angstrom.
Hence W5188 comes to 17.82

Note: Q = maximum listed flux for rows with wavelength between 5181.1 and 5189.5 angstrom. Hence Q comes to 19.57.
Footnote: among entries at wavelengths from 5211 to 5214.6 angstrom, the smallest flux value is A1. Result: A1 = 19.36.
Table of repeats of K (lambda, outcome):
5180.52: 19.87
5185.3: 17.82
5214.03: 20.61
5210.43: 19.18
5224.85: 21.99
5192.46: 19.88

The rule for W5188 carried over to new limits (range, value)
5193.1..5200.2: 19.8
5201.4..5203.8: 22.06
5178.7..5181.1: 19.74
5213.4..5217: 20.61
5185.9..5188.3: 17.83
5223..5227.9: 20.96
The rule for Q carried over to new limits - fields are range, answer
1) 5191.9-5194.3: 19.88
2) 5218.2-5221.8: 22.62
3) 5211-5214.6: 20.61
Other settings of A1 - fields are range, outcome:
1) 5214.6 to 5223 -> 21.34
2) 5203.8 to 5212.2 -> 19.18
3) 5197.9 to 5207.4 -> 20.41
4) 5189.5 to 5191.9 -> 19.61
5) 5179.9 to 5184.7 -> 18.27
